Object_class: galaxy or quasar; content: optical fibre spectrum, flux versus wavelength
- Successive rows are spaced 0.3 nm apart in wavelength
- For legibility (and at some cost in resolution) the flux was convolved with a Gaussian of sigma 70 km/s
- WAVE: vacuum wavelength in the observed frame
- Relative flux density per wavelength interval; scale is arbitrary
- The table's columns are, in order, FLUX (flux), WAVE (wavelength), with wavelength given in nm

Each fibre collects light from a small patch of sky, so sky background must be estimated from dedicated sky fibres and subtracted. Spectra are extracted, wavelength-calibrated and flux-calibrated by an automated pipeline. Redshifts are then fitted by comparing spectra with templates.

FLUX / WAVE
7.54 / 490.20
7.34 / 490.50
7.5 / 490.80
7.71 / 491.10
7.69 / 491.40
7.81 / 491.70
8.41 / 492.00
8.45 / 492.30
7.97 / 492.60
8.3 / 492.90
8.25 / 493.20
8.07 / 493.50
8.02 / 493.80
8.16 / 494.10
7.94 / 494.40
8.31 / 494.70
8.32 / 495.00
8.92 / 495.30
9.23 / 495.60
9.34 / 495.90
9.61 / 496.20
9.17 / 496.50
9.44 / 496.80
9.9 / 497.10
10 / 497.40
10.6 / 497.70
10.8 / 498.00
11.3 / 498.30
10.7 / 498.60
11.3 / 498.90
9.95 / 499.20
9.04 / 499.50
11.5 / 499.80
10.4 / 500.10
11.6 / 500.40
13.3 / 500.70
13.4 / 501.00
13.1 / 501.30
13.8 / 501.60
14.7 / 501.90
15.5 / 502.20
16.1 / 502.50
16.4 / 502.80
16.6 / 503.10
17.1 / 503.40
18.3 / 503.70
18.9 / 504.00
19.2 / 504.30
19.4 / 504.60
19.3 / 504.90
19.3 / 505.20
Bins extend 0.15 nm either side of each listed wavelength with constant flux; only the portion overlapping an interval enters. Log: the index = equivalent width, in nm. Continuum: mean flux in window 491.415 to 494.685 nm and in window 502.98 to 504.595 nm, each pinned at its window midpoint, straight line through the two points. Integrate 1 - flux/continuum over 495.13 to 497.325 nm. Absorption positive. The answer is 0.34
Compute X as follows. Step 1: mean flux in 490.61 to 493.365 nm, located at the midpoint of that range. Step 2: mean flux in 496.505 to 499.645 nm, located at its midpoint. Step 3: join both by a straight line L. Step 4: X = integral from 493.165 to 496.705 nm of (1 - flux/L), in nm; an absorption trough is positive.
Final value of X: 0.18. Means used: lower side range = 8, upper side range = 10.3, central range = 8.64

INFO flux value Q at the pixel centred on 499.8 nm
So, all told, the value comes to 11.5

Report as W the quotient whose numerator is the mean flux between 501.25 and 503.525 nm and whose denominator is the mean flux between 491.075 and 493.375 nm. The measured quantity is 1.9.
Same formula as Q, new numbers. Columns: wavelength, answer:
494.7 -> 8.31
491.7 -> 7.81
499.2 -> 9.95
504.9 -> 19.3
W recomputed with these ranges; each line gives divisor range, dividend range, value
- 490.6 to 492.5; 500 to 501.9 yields 1.62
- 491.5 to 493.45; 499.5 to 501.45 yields 1.46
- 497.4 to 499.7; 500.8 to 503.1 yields 1.41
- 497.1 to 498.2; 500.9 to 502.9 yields 1.41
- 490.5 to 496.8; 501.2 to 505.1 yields 2.02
